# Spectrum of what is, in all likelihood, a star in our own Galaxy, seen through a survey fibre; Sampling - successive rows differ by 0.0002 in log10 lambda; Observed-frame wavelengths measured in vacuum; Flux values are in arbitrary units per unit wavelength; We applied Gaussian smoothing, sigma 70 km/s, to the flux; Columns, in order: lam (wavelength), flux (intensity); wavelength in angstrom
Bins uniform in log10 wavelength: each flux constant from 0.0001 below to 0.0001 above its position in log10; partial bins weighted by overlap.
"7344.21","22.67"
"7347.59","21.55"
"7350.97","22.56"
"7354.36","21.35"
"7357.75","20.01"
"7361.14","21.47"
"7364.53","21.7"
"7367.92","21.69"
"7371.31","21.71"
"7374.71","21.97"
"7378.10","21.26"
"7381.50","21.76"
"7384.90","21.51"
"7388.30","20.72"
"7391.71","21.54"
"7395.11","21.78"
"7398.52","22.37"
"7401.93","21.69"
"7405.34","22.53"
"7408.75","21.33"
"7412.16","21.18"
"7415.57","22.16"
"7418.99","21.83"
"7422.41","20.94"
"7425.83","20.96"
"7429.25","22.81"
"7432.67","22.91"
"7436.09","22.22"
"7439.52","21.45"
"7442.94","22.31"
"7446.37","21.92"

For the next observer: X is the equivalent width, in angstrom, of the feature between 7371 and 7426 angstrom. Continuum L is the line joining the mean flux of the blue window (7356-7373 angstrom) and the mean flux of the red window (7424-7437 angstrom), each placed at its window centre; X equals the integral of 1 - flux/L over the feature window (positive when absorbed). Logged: 0.4 angstrom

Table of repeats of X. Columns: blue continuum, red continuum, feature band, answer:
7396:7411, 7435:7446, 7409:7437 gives 0.1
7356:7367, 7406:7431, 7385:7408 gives -0.3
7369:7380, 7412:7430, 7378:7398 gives 0.1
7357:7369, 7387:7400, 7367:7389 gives -0.1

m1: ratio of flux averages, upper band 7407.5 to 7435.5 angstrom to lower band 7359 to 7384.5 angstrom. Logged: 1.01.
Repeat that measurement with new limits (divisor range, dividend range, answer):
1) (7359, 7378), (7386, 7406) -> 1.00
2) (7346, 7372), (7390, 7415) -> 1.01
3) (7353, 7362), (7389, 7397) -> 1.03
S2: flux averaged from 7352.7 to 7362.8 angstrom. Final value 20.9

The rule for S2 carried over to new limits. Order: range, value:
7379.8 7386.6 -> 21.6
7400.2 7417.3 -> 21.8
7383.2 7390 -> 21.1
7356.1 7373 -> 21.3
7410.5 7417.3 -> 21.7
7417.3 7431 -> 21.6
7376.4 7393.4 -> 21.4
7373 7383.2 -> 21.7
